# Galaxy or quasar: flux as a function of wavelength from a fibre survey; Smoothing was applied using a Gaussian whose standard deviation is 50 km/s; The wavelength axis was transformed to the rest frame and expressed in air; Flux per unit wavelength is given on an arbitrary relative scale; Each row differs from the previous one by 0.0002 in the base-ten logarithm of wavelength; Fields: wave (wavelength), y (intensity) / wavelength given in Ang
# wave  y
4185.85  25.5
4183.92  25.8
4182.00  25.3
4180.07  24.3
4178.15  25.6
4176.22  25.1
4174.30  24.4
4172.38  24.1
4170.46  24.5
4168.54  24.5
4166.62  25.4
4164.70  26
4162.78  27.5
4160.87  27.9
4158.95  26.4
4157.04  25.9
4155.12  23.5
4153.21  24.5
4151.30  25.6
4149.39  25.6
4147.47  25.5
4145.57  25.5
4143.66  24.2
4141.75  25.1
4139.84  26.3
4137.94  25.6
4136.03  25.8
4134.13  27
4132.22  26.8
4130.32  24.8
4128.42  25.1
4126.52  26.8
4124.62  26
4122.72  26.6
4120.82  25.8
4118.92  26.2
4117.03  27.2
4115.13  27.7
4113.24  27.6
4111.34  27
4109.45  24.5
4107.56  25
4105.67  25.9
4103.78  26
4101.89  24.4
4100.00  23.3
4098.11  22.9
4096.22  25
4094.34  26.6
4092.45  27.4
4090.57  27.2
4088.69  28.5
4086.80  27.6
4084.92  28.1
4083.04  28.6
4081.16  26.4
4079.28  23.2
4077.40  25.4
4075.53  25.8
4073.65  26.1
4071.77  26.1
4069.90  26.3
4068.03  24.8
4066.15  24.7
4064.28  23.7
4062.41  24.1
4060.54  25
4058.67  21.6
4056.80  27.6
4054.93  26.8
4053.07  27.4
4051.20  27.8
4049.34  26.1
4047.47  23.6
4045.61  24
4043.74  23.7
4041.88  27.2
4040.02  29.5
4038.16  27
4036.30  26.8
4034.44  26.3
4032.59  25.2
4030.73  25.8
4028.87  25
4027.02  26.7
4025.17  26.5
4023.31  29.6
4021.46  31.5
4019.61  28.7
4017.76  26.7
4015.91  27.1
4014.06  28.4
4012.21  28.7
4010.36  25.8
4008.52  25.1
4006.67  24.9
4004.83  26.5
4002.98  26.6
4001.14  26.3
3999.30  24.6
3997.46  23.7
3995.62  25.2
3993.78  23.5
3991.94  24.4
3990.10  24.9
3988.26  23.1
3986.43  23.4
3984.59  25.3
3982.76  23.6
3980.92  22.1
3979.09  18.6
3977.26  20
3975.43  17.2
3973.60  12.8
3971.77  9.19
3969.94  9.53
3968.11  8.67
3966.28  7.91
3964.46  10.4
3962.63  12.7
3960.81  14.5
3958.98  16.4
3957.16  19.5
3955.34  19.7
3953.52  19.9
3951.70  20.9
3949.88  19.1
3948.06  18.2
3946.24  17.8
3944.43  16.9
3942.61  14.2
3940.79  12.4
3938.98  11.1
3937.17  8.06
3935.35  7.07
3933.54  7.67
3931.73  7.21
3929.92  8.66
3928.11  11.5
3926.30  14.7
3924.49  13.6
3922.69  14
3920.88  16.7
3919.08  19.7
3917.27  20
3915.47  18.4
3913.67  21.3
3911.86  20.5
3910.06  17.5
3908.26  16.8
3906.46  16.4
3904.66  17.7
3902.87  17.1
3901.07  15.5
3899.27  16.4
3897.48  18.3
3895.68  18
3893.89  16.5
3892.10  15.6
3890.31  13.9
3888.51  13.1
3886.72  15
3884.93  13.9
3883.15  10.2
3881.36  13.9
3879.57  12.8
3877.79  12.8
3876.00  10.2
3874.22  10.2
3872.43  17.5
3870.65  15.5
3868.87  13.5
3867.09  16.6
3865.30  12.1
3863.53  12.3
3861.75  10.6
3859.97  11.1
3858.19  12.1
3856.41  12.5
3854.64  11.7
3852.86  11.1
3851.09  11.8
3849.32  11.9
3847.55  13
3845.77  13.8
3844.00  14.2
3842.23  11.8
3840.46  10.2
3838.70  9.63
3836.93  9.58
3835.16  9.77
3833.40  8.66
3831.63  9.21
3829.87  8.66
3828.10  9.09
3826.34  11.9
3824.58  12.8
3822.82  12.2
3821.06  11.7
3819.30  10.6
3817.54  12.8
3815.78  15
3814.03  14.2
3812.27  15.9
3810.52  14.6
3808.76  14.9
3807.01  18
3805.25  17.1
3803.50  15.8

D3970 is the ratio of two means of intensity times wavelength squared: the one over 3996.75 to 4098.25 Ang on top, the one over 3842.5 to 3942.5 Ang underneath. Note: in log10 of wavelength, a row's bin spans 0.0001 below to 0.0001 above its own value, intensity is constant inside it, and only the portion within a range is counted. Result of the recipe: 2.04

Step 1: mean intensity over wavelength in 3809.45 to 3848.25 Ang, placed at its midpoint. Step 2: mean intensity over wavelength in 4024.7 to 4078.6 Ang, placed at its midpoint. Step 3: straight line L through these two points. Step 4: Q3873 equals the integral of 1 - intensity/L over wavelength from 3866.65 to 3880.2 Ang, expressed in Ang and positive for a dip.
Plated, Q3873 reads 0.9 Ang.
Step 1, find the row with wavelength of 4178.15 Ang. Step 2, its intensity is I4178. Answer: 25.6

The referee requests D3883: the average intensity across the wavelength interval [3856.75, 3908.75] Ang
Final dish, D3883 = 14.3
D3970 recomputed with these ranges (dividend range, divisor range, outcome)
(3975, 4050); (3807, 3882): 2.25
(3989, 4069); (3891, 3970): 1.81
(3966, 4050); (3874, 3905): 1.74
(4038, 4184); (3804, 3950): 2.12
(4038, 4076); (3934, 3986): 1.73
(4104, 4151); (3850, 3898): 2.20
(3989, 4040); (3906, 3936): 1.87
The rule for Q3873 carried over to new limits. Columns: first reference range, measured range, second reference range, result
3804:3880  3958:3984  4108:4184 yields 5.0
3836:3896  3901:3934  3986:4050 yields 2.9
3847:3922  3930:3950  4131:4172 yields 5.7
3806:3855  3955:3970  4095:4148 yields 4.1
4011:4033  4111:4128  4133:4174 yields -0.4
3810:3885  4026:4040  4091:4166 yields -3.4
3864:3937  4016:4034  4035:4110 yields -3.6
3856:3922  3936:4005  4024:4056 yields 10.0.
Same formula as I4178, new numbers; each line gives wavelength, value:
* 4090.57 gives 27.2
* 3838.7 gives 9.63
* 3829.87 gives 8.66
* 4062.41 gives 24.1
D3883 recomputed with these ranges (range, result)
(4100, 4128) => 26.1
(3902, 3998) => 16.6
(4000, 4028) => 27.3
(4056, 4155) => 25.8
